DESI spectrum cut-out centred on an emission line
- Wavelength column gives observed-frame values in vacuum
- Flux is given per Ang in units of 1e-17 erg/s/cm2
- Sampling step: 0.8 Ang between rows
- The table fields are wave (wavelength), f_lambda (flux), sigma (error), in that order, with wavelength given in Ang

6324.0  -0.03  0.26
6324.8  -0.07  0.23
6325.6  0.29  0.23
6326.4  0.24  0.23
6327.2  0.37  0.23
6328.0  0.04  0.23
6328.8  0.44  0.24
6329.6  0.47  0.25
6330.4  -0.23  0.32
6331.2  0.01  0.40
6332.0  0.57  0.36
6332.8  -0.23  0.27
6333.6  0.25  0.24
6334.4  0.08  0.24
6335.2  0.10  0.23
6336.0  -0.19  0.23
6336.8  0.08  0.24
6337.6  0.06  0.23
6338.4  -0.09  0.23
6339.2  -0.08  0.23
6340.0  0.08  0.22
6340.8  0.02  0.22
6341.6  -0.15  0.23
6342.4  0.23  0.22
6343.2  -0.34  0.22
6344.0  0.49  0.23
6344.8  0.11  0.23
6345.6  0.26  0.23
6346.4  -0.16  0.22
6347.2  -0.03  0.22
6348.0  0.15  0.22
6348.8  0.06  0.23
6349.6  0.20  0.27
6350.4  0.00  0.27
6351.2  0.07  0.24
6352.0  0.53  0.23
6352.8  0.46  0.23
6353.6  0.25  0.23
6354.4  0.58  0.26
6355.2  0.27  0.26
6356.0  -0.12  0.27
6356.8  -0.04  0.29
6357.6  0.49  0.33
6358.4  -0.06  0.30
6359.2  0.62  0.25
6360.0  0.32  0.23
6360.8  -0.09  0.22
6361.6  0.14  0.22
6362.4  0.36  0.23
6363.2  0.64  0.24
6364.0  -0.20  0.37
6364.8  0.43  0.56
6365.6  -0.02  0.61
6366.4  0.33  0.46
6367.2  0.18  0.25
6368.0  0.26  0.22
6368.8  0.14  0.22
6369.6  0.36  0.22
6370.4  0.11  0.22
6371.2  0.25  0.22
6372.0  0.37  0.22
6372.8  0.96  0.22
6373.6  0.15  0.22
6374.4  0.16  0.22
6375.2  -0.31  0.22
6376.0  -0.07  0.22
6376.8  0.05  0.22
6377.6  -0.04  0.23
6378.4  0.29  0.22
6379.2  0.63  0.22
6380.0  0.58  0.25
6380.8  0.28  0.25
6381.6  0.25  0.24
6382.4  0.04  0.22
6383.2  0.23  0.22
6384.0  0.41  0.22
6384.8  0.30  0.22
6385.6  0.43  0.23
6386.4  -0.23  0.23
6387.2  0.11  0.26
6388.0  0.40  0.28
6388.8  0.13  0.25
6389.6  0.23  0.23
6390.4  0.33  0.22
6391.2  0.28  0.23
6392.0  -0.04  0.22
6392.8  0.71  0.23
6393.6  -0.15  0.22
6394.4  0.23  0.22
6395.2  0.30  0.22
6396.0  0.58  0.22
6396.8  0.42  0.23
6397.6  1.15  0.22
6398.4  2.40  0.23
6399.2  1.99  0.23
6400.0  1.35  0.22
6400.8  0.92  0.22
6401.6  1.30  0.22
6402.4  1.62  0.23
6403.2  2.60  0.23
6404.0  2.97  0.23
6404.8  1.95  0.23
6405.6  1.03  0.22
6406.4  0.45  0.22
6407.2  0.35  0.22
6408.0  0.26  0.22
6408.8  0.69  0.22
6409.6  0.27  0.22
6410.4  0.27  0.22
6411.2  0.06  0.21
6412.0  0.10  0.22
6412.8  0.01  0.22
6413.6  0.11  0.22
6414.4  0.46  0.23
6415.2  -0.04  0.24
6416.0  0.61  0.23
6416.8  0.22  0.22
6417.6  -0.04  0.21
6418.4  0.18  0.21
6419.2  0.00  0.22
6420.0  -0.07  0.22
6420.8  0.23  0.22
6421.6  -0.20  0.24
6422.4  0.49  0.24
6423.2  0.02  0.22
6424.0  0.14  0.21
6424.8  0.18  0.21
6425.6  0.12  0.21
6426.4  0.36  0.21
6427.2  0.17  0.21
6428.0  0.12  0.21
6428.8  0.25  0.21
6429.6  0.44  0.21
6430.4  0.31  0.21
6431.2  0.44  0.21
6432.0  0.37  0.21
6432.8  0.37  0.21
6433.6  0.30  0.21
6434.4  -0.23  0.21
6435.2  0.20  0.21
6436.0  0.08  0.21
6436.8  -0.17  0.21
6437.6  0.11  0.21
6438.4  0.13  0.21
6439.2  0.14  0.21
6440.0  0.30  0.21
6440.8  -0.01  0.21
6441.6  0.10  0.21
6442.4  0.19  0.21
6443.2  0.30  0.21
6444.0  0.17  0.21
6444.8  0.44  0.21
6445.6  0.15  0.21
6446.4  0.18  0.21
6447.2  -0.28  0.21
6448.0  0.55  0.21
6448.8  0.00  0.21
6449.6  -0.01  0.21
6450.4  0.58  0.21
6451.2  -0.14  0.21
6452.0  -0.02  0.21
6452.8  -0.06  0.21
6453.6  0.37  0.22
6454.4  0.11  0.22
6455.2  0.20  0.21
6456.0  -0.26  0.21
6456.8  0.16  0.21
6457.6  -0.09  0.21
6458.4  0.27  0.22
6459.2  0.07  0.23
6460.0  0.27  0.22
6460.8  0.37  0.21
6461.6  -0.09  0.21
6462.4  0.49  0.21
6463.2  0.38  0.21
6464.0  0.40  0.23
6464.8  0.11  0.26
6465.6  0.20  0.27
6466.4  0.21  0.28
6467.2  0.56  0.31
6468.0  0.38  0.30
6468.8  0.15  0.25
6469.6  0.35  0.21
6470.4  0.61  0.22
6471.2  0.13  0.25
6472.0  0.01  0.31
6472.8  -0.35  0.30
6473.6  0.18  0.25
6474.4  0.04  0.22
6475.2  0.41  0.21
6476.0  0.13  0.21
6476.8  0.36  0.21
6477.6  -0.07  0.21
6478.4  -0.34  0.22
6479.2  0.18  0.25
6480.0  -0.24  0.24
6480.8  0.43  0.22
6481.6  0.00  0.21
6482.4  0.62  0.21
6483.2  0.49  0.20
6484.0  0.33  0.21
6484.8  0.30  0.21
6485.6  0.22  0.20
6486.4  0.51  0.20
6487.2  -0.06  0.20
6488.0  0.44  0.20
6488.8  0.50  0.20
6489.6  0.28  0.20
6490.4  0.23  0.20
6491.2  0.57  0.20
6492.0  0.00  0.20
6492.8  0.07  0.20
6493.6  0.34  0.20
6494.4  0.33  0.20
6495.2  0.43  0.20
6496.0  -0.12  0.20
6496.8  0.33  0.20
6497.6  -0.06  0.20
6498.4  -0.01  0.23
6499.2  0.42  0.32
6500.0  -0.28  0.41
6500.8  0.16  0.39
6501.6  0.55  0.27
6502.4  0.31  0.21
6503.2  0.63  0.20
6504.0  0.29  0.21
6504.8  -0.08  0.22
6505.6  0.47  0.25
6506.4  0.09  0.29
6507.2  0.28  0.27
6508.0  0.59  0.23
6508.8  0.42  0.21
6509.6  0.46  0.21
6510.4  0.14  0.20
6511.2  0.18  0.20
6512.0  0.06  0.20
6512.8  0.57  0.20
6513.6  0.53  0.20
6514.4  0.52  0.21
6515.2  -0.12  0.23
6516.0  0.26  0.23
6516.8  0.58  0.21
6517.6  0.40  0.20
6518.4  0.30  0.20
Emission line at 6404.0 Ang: [O II] 3727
